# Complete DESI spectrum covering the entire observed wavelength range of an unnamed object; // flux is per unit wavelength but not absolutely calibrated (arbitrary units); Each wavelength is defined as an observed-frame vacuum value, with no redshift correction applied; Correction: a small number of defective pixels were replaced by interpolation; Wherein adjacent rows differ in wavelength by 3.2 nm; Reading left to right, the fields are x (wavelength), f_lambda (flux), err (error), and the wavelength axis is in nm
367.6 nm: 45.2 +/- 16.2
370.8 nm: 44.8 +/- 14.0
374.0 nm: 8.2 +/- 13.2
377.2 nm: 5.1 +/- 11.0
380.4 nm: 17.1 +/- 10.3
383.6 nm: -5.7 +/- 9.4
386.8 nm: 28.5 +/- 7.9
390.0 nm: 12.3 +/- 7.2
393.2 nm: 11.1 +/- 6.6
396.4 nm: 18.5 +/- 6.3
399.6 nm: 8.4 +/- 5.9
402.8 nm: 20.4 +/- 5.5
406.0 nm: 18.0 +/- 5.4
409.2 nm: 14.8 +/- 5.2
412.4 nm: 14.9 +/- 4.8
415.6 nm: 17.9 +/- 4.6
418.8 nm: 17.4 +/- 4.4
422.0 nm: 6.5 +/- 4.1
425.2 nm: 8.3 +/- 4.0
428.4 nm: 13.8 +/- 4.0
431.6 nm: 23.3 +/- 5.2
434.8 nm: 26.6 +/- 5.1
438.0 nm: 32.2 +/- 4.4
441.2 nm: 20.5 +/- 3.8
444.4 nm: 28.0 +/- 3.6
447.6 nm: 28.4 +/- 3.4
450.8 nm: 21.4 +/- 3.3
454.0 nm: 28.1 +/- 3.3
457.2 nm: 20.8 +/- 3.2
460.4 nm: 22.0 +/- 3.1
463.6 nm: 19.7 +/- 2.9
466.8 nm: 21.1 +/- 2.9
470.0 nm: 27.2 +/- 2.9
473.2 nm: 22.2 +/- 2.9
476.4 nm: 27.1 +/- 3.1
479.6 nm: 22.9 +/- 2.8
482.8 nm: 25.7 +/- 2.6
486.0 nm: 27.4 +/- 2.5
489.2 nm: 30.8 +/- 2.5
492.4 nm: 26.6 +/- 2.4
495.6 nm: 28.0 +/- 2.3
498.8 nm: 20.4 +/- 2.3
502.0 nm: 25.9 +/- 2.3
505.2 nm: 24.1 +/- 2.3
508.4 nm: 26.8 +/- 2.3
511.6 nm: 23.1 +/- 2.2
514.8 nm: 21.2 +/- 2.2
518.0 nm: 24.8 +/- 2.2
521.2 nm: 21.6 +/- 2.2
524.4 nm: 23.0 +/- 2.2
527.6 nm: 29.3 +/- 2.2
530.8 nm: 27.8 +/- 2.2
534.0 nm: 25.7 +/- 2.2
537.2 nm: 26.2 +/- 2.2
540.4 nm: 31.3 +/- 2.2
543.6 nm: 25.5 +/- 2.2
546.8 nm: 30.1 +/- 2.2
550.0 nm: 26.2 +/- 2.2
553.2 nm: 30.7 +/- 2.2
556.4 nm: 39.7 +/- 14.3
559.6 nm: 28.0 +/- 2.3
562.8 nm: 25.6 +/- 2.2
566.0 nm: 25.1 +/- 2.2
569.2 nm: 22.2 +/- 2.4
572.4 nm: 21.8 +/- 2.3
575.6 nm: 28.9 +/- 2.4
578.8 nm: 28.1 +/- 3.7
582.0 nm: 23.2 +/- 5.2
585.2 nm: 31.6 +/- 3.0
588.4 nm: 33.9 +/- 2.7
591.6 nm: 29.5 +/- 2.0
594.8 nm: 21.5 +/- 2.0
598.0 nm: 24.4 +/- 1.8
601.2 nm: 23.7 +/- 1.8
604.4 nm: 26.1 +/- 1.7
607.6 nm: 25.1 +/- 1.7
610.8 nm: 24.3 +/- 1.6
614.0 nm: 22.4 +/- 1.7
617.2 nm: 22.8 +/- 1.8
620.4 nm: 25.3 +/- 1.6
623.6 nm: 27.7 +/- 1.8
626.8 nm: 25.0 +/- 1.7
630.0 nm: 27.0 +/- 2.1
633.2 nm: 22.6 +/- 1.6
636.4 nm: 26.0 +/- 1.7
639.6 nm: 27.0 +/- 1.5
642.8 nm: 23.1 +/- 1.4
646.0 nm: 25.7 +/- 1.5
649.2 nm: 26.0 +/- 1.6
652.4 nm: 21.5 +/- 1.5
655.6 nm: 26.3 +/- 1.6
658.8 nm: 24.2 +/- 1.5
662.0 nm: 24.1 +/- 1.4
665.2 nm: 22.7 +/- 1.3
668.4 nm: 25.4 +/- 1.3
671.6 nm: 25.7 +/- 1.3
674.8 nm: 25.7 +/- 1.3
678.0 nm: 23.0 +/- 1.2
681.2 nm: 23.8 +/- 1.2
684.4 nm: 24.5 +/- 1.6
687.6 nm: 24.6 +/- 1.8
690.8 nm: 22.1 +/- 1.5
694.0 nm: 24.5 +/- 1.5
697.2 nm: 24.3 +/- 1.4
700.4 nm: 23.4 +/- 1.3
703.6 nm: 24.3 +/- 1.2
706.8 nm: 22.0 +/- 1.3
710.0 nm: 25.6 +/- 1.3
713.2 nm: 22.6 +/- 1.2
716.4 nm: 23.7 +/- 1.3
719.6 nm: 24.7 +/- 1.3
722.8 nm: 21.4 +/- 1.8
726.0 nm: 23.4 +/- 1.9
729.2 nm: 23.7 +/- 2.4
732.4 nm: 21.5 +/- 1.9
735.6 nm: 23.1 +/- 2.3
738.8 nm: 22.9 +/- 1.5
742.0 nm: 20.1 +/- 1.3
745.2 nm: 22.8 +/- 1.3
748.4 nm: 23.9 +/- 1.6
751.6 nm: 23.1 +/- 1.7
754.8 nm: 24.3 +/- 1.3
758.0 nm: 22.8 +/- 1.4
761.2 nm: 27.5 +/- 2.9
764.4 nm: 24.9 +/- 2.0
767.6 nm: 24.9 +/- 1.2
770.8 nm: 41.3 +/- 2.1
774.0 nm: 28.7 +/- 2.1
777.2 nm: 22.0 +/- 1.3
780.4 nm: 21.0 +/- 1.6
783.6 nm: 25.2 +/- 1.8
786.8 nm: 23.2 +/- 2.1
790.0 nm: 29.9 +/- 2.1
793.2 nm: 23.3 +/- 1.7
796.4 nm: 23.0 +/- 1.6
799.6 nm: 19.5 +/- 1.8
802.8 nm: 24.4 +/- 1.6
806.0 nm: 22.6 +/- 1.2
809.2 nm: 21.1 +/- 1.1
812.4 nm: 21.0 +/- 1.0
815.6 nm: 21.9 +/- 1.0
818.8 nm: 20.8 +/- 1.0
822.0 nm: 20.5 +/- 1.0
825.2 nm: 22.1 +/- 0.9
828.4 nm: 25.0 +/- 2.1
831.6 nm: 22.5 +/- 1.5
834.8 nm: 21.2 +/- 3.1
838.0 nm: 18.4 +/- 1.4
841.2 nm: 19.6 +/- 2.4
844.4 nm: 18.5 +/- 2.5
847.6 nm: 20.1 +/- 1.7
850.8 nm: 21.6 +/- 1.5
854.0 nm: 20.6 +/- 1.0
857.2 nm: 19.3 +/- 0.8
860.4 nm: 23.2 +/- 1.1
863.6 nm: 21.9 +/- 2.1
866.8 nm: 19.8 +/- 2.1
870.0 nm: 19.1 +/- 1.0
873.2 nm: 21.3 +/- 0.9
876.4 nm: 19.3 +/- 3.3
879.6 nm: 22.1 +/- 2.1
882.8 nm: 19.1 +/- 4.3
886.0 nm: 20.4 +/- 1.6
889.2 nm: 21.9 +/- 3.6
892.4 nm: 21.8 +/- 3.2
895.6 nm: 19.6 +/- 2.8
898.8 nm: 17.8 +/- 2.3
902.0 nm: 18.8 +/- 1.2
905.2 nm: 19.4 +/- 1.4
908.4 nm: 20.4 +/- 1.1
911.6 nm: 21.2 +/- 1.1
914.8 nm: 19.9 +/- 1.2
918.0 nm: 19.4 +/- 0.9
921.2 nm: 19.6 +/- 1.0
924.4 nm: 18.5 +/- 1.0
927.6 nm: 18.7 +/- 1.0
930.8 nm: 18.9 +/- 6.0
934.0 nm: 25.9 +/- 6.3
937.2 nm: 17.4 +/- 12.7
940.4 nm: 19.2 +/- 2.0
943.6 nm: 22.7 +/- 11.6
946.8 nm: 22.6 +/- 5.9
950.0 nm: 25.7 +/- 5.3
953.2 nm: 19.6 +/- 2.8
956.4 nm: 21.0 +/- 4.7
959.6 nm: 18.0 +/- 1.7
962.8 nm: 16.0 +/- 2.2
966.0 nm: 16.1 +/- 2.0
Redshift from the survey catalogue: 0.174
